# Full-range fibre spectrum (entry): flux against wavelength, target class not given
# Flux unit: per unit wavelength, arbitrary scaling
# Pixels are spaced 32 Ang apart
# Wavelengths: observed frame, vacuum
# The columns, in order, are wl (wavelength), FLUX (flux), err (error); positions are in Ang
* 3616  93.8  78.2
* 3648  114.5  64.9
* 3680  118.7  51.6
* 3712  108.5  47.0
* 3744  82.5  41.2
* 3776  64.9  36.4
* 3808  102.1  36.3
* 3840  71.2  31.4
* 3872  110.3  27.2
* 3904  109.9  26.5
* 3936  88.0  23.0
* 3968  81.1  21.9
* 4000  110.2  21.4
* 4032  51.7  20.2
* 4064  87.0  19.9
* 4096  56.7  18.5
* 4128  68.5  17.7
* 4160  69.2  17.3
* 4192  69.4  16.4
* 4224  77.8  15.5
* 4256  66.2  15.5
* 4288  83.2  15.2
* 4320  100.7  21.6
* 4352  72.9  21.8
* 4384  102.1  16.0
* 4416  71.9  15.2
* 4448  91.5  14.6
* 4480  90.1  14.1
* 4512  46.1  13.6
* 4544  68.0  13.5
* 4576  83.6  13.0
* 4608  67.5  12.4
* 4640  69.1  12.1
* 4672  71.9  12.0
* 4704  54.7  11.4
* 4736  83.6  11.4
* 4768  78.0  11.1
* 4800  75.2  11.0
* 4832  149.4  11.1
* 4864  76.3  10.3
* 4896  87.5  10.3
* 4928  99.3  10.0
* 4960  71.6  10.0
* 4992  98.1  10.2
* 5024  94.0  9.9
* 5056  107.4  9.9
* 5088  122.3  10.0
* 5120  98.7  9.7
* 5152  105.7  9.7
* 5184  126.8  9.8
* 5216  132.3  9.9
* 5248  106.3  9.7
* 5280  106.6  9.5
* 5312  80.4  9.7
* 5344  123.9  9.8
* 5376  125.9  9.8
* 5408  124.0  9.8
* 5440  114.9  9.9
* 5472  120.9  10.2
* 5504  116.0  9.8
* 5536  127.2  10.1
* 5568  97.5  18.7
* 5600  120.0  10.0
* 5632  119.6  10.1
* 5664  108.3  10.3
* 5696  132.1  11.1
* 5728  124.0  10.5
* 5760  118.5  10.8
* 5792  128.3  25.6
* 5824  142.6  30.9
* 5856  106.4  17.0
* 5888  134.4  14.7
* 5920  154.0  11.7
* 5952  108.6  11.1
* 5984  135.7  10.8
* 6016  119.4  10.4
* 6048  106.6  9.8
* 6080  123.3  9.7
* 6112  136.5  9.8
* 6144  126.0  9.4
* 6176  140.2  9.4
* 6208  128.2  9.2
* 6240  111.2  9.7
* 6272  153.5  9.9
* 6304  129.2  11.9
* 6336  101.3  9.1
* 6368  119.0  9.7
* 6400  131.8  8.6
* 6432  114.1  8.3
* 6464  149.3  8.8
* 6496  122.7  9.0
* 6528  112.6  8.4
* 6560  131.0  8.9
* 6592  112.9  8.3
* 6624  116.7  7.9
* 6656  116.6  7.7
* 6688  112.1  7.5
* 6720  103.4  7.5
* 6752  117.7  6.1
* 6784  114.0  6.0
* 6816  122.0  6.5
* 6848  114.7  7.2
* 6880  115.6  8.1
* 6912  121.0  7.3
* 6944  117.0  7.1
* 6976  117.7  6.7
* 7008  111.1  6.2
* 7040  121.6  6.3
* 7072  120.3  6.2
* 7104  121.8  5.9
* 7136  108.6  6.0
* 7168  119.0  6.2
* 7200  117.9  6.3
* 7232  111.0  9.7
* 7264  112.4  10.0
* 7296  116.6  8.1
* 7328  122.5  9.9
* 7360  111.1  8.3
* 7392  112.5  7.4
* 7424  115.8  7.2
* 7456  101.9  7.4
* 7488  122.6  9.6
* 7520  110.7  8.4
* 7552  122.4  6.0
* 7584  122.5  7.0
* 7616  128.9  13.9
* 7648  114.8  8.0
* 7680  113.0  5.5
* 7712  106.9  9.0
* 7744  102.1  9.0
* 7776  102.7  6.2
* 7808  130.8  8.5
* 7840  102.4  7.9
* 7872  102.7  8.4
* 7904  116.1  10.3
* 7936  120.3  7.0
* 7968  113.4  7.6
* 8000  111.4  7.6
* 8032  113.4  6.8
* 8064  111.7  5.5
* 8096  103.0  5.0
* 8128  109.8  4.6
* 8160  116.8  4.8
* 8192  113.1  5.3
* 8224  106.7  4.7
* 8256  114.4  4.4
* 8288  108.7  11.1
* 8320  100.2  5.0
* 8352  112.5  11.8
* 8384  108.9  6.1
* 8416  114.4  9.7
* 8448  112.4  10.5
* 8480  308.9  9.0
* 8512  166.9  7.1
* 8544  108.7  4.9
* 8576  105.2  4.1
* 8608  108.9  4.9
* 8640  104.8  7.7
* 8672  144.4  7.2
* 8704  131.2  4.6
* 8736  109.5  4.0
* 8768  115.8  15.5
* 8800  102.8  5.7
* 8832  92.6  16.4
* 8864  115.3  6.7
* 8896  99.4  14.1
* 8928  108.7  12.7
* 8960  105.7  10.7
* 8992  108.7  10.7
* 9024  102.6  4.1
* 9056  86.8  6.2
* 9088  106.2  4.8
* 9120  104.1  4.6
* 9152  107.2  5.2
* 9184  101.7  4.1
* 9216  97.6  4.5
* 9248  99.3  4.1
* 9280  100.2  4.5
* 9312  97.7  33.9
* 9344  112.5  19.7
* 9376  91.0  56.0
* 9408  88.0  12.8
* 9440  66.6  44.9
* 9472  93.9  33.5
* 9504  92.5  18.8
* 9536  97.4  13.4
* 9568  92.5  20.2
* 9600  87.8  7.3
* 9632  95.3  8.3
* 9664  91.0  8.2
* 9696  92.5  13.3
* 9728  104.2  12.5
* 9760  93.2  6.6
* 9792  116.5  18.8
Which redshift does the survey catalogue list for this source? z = 0.293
